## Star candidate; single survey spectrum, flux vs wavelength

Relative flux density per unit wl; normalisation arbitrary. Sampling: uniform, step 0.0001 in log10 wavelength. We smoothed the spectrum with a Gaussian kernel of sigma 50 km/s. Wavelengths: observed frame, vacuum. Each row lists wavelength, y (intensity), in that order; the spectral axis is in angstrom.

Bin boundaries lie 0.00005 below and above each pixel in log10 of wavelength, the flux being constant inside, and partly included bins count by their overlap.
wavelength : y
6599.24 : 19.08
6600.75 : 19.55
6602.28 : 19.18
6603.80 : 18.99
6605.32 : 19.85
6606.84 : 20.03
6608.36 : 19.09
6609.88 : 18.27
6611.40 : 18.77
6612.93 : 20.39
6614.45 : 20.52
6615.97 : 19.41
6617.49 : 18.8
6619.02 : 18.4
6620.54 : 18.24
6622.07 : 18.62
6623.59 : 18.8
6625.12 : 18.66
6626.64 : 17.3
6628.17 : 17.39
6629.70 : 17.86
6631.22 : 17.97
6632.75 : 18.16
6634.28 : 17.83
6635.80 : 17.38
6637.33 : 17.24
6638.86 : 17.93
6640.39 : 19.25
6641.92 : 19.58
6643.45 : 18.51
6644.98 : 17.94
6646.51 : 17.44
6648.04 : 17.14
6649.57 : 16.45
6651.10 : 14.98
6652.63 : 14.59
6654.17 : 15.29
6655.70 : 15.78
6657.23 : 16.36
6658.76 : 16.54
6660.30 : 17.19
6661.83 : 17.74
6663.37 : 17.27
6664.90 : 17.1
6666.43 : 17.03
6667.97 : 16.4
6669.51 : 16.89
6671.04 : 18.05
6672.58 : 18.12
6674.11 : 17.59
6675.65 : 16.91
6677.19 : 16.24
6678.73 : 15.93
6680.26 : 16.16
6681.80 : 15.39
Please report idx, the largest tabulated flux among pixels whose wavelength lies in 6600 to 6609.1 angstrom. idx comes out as 20.03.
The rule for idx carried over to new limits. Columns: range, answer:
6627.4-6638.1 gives 18.16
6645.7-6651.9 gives 17.44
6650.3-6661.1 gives 17.19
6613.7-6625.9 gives 20.52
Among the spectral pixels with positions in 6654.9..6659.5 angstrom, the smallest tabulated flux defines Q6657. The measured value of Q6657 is 15.78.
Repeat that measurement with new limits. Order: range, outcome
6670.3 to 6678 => 16.24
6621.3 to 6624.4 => 18.62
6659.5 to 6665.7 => 17.1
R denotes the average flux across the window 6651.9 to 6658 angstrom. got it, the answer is 15.5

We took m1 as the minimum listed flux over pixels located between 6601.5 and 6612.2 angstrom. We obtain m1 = 18.27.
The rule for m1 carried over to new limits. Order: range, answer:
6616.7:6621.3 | 18.24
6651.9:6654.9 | 14.59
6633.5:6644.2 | 17.24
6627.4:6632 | 17.39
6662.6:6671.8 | 16.4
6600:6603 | 19.18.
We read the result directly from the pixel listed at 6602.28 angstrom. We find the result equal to 19.18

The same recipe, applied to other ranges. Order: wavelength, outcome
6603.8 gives 18.99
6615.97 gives 19.41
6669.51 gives 16.89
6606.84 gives 20.03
